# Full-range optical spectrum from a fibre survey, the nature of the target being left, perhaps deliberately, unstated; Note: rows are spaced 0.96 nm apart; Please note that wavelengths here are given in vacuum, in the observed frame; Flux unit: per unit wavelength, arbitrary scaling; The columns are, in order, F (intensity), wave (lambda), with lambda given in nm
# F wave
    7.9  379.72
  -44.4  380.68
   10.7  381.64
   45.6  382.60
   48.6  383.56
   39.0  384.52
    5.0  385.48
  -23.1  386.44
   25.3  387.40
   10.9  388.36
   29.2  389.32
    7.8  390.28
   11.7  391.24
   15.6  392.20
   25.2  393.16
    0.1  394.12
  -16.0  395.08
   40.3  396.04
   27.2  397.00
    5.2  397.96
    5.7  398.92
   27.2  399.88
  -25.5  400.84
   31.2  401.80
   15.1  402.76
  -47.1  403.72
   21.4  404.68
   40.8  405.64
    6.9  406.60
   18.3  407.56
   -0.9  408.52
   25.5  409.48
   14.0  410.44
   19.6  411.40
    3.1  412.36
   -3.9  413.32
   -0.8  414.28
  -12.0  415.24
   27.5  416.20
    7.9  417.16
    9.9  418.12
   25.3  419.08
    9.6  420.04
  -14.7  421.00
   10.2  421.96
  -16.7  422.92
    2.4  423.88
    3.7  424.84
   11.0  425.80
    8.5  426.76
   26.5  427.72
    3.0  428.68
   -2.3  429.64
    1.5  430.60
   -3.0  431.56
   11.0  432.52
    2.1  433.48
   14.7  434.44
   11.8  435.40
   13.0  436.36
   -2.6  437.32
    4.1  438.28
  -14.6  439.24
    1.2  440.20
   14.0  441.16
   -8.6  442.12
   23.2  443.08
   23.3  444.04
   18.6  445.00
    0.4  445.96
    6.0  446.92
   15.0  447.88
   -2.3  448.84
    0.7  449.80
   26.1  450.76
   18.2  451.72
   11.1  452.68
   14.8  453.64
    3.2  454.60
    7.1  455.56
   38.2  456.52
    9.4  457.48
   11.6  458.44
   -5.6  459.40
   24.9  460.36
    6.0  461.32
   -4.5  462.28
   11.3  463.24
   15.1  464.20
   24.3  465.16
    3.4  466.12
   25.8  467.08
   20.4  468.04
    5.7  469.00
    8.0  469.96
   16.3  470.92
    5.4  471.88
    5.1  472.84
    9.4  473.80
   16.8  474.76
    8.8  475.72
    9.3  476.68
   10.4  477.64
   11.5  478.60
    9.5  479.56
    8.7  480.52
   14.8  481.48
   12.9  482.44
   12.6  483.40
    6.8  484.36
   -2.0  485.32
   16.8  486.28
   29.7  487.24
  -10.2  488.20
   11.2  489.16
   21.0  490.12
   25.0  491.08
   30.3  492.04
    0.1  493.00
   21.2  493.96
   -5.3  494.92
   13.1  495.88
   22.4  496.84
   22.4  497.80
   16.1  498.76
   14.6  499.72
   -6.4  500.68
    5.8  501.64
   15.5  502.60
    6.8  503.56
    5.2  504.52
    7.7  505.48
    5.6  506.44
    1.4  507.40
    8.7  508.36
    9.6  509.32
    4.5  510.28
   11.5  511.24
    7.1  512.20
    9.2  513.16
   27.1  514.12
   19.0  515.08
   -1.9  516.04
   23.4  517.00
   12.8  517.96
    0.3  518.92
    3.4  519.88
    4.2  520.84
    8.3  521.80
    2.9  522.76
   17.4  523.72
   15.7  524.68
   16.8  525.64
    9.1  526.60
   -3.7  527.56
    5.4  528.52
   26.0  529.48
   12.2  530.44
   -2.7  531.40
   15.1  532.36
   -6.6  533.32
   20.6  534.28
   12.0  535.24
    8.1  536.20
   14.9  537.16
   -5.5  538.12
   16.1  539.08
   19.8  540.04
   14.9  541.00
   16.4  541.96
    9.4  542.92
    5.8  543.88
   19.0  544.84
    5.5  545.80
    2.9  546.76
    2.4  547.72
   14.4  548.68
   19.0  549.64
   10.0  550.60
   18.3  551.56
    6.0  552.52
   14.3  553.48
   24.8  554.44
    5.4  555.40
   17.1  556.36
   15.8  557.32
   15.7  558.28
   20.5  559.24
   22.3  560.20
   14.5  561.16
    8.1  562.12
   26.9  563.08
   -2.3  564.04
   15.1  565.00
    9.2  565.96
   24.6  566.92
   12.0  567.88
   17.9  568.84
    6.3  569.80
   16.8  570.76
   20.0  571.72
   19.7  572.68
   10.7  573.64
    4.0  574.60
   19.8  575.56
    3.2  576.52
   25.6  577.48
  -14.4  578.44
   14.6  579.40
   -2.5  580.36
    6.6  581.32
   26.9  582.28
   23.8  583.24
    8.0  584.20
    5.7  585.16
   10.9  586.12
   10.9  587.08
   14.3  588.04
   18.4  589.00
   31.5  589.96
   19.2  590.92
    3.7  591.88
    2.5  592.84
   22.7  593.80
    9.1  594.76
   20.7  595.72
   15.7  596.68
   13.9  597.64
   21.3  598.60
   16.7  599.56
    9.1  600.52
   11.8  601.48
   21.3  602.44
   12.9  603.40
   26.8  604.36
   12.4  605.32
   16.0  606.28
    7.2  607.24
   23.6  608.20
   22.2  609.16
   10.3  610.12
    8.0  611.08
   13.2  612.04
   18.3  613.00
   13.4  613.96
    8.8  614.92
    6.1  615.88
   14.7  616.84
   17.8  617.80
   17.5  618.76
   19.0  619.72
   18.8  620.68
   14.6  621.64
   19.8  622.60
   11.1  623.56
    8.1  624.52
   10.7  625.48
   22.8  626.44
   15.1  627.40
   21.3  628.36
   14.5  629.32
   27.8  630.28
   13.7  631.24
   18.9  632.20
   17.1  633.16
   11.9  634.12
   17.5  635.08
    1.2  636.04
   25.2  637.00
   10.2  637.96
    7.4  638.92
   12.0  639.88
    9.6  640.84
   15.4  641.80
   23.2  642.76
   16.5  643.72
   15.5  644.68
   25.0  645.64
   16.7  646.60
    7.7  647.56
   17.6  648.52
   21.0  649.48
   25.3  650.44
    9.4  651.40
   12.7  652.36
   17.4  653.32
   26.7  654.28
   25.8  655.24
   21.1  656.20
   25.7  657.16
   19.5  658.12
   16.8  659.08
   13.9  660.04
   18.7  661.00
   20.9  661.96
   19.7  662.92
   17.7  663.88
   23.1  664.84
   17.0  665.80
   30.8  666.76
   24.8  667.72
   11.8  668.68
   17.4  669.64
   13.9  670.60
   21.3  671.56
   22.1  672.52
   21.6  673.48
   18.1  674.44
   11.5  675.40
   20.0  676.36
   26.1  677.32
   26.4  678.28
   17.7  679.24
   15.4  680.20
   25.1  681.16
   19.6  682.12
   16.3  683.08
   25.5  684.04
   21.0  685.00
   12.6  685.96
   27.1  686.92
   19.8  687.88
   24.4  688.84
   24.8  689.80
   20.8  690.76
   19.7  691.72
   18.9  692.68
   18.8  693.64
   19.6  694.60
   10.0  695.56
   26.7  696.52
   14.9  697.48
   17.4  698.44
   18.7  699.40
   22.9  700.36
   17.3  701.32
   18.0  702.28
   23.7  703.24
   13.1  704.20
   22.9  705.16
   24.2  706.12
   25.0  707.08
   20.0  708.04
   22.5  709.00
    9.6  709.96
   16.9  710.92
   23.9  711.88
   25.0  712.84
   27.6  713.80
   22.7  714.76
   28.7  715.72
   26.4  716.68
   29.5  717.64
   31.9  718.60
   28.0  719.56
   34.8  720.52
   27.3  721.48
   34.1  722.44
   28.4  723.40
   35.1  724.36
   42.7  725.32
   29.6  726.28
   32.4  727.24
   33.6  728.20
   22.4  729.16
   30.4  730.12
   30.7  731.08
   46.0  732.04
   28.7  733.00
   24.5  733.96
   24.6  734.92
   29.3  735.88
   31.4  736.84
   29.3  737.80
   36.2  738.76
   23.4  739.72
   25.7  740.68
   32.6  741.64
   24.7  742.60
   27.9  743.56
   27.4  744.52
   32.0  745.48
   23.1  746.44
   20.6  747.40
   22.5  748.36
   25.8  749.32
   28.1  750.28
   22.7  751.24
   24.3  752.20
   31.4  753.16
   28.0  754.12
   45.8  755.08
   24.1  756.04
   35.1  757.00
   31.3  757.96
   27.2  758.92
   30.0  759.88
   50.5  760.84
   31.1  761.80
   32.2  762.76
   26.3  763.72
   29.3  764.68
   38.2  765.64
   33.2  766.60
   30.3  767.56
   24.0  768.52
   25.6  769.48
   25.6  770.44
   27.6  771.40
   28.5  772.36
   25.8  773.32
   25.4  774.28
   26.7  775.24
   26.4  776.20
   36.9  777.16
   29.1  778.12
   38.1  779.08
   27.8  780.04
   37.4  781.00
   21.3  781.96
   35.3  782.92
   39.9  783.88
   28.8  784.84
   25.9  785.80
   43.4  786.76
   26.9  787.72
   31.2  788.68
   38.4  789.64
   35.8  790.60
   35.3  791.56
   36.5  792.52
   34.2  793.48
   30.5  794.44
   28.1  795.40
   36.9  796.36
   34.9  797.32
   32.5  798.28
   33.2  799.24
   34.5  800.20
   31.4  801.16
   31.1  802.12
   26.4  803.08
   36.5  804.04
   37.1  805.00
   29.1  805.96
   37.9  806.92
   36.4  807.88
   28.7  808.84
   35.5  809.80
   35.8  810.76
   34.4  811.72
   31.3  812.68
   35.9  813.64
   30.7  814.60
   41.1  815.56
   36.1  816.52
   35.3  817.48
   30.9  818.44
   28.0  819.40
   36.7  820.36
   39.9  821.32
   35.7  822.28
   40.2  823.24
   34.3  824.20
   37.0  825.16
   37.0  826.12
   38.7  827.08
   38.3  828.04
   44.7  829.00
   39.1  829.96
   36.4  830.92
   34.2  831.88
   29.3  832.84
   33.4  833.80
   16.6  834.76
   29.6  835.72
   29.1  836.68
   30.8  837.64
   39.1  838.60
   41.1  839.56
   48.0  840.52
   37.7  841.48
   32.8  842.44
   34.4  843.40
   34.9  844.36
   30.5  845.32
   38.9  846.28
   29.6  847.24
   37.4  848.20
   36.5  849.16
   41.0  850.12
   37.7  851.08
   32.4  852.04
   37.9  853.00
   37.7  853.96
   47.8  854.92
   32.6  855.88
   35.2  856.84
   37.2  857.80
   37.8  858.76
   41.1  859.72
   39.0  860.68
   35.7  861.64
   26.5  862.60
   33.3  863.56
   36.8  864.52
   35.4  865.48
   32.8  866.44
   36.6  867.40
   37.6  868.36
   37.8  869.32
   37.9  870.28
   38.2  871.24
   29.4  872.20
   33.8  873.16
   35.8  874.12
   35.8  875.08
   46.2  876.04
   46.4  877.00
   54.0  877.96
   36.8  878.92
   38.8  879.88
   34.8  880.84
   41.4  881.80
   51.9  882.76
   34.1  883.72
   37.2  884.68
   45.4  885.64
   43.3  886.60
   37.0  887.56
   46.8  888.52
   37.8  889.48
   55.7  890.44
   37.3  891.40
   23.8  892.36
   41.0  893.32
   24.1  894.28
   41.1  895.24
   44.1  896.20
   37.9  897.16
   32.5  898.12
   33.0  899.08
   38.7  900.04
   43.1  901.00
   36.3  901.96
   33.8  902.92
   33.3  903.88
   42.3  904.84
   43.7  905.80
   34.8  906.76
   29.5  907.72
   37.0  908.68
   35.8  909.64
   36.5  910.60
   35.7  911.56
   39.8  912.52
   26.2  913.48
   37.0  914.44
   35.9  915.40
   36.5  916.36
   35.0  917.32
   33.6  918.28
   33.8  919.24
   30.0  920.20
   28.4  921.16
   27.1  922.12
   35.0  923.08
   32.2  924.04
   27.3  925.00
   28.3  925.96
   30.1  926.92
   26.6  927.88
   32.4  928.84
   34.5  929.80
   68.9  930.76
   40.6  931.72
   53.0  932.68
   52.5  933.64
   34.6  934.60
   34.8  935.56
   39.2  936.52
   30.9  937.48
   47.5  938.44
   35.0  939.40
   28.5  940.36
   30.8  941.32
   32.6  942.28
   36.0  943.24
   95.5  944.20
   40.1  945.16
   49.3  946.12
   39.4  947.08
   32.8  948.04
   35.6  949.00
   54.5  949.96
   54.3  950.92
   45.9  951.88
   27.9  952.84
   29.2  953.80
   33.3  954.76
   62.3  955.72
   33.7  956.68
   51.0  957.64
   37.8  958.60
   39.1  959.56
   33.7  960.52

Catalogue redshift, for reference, 0.789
